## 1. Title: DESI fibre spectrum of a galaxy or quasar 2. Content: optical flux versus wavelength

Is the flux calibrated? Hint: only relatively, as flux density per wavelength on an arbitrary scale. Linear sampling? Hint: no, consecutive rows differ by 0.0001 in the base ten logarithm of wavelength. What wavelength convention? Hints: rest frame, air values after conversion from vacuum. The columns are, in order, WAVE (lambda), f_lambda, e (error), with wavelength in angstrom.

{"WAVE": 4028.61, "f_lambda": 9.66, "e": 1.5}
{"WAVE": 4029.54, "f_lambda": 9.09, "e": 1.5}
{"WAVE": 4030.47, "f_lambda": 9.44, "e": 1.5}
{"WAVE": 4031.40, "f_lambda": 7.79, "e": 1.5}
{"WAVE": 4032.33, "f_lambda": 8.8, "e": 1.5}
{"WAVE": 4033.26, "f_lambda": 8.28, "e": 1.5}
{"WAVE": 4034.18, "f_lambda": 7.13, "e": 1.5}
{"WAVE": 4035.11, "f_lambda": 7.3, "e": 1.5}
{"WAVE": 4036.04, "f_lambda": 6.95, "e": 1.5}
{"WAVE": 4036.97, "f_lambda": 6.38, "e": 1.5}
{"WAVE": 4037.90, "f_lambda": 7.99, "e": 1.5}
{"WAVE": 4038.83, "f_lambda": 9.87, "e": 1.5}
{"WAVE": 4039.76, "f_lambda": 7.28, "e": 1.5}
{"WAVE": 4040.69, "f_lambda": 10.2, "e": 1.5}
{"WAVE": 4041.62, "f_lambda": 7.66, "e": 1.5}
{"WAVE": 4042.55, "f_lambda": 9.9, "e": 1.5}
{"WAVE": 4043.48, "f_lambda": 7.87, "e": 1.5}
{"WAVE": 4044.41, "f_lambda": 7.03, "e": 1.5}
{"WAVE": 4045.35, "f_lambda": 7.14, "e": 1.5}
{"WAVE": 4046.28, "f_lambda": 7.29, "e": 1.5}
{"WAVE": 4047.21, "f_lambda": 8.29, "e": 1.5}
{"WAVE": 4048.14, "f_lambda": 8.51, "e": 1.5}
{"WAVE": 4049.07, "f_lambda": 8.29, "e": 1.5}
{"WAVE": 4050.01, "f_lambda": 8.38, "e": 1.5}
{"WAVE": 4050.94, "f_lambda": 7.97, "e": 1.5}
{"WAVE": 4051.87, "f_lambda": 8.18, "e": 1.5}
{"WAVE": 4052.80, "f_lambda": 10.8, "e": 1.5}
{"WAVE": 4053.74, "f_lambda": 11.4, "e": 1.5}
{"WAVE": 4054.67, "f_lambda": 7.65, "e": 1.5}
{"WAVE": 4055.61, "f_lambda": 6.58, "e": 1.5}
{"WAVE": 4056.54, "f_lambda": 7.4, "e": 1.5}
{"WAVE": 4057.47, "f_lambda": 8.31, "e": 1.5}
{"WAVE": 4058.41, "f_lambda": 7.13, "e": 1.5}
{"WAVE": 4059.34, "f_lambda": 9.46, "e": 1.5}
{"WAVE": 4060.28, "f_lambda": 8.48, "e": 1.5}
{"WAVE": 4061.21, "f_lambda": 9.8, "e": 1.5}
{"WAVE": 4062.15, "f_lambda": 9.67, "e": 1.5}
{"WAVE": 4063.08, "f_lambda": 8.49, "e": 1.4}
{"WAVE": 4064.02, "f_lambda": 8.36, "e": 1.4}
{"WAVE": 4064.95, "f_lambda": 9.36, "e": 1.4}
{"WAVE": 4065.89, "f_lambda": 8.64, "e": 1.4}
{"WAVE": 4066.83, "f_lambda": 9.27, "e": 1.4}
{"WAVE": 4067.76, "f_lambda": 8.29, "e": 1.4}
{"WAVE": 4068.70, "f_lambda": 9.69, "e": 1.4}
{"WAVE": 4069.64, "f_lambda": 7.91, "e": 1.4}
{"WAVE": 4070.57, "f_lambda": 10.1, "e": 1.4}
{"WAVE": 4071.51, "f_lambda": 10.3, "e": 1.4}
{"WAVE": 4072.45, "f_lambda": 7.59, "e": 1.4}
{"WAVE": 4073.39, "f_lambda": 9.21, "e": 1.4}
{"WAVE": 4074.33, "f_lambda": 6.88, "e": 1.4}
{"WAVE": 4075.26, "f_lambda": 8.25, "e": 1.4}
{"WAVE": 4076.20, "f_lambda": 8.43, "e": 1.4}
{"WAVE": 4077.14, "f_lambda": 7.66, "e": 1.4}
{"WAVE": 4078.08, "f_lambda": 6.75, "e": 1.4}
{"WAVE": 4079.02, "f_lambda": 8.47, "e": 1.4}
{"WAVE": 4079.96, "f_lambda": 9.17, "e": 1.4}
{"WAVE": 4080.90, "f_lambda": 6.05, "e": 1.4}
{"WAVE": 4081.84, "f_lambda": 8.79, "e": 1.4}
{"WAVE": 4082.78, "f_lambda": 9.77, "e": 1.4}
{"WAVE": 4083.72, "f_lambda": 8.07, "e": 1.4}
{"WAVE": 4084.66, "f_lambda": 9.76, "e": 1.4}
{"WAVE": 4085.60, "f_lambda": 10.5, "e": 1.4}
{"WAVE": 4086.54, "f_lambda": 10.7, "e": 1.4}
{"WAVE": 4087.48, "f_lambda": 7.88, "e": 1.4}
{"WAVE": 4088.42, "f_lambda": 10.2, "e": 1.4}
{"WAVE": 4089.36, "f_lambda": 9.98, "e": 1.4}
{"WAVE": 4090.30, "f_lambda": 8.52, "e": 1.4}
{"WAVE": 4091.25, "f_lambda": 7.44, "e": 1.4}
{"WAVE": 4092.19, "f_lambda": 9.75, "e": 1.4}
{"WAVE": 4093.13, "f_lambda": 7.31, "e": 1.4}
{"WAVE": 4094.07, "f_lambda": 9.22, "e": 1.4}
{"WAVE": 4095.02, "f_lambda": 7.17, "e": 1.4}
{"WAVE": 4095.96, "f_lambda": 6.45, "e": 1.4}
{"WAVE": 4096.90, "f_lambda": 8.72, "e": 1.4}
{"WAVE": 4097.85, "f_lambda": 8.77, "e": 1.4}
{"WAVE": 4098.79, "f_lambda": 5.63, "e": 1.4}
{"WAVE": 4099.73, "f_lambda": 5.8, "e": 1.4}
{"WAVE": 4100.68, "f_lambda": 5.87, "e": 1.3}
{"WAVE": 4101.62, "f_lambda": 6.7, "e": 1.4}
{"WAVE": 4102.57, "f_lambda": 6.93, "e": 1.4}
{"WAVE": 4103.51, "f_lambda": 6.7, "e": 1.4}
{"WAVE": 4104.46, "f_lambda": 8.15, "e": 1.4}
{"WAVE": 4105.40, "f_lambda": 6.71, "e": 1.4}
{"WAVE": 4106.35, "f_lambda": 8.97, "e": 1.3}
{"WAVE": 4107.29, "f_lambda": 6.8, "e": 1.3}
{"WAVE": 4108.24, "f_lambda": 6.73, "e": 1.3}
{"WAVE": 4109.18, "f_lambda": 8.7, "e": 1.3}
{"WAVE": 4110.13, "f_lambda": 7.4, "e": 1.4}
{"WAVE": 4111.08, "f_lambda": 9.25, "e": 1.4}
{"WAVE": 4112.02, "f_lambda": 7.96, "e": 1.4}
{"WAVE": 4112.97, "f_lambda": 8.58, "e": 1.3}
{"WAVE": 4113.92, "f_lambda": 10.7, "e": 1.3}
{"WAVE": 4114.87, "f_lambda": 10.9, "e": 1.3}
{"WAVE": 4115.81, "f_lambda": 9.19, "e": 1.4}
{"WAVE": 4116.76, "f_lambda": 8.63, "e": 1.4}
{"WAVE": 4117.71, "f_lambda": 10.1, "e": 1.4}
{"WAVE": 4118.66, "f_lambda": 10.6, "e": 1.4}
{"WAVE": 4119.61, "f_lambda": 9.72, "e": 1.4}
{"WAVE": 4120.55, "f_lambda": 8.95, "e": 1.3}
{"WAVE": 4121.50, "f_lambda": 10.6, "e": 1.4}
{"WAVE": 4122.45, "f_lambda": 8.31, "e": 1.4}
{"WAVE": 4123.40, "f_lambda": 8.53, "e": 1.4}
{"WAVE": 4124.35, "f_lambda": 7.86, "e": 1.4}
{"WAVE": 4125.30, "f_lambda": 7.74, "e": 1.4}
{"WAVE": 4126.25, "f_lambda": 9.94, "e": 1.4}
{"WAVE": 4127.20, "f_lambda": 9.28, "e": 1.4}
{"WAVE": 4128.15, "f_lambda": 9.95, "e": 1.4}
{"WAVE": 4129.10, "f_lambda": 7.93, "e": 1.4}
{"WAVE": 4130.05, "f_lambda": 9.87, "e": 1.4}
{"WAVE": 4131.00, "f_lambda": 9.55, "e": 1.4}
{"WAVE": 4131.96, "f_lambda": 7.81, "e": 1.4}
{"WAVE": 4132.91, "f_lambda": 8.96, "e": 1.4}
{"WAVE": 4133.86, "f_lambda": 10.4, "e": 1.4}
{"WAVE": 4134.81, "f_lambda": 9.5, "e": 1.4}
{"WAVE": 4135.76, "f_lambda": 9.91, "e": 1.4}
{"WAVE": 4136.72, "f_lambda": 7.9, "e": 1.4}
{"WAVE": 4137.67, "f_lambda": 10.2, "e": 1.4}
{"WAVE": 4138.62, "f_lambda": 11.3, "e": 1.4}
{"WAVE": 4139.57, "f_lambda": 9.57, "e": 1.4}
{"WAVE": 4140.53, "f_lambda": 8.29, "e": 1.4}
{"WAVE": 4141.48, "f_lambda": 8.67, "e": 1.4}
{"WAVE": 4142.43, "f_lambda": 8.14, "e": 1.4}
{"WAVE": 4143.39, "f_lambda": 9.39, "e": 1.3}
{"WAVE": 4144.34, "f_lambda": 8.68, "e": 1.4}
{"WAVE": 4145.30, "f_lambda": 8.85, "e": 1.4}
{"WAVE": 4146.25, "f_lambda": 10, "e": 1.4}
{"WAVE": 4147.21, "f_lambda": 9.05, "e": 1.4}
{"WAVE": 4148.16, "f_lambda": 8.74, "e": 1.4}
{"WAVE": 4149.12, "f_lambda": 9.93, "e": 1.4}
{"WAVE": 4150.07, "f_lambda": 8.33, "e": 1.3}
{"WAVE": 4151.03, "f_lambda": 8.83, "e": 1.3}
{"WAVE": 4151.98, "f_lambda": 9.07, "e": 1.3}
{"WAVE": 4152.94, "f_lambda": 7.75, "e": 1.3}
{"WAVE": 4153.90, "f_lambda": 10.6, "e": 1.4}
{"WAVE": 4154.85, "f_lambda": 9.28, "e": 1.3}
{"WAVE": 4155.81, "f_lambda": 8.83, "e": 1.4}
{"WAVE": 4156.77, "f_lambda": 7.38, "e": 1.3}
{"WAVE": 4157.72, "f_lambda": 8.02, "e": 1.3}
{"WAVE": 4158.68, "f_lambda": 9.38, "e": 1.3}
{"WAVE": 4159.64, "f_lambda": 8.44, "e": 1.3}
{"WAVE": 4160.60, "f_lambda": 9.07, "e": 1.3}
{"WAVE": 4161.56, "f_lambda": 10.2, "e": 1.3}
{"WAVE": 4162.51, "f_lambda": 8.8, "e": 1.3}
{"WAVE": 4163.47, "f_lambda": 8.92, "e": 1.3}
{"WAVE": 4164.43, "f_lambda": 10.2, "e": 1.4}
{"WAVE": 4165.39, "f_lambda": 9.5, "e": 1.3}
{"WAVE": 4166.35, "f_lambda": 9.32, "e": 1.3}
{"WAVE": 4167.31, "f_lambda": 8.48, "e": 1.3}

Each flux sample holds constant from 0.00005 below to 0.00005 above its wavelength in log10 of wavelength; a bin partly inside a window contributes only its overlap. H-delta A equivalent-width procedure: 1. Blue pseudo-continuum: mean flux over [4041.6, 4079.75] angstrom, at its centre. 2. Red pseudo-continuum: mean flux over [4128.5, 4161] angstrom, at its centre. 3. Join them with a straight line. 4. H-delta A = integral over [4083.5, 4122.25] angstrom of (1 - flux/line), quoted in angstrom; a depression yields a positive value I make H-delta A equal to 1.3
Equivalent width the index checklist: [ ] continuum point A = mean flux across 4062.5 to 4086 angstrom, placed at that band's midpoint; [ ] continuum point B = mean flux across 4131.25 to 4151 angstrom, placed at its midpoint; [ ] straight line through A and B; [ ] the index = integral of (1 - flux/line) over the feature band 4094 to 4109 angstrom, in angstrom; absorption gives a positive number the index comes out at 2.8 angstrom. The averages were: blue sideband 8.63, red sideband 9.17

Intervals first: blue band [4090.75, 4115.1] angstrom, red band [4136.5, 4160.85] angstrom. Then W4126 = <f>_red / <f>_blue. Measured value 1.2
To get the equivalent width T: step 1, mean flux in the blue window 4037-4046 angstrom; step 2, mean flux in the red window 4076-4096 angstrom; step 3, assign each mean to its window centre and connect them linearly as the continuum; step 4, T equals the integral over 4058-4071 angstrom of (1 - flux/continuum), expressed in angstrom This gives -0.8 angstrom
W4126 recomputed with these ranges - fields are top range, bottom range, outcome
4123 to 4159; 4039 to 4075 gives 1.06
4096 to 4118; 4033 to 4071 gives 0.95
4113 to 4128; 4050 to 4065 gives 1.08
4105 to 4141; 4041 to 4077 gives 1.06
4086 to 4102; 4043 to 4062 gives 0.96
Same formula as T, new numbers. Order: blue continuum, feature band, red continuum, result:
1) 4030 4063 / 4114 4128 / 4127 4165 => -0.7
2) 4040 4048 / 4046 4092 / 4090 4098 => -3.0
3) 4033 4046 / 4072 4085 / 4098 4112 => -1.2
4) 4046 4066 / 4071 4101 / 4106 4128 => 1.6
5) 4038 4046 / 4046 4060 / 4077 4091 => 0.1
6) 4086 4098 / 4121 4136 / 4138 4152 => -0.2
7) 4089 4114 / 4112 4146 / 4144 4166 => -3.4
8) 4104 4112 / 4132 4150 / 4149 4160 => -1.5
